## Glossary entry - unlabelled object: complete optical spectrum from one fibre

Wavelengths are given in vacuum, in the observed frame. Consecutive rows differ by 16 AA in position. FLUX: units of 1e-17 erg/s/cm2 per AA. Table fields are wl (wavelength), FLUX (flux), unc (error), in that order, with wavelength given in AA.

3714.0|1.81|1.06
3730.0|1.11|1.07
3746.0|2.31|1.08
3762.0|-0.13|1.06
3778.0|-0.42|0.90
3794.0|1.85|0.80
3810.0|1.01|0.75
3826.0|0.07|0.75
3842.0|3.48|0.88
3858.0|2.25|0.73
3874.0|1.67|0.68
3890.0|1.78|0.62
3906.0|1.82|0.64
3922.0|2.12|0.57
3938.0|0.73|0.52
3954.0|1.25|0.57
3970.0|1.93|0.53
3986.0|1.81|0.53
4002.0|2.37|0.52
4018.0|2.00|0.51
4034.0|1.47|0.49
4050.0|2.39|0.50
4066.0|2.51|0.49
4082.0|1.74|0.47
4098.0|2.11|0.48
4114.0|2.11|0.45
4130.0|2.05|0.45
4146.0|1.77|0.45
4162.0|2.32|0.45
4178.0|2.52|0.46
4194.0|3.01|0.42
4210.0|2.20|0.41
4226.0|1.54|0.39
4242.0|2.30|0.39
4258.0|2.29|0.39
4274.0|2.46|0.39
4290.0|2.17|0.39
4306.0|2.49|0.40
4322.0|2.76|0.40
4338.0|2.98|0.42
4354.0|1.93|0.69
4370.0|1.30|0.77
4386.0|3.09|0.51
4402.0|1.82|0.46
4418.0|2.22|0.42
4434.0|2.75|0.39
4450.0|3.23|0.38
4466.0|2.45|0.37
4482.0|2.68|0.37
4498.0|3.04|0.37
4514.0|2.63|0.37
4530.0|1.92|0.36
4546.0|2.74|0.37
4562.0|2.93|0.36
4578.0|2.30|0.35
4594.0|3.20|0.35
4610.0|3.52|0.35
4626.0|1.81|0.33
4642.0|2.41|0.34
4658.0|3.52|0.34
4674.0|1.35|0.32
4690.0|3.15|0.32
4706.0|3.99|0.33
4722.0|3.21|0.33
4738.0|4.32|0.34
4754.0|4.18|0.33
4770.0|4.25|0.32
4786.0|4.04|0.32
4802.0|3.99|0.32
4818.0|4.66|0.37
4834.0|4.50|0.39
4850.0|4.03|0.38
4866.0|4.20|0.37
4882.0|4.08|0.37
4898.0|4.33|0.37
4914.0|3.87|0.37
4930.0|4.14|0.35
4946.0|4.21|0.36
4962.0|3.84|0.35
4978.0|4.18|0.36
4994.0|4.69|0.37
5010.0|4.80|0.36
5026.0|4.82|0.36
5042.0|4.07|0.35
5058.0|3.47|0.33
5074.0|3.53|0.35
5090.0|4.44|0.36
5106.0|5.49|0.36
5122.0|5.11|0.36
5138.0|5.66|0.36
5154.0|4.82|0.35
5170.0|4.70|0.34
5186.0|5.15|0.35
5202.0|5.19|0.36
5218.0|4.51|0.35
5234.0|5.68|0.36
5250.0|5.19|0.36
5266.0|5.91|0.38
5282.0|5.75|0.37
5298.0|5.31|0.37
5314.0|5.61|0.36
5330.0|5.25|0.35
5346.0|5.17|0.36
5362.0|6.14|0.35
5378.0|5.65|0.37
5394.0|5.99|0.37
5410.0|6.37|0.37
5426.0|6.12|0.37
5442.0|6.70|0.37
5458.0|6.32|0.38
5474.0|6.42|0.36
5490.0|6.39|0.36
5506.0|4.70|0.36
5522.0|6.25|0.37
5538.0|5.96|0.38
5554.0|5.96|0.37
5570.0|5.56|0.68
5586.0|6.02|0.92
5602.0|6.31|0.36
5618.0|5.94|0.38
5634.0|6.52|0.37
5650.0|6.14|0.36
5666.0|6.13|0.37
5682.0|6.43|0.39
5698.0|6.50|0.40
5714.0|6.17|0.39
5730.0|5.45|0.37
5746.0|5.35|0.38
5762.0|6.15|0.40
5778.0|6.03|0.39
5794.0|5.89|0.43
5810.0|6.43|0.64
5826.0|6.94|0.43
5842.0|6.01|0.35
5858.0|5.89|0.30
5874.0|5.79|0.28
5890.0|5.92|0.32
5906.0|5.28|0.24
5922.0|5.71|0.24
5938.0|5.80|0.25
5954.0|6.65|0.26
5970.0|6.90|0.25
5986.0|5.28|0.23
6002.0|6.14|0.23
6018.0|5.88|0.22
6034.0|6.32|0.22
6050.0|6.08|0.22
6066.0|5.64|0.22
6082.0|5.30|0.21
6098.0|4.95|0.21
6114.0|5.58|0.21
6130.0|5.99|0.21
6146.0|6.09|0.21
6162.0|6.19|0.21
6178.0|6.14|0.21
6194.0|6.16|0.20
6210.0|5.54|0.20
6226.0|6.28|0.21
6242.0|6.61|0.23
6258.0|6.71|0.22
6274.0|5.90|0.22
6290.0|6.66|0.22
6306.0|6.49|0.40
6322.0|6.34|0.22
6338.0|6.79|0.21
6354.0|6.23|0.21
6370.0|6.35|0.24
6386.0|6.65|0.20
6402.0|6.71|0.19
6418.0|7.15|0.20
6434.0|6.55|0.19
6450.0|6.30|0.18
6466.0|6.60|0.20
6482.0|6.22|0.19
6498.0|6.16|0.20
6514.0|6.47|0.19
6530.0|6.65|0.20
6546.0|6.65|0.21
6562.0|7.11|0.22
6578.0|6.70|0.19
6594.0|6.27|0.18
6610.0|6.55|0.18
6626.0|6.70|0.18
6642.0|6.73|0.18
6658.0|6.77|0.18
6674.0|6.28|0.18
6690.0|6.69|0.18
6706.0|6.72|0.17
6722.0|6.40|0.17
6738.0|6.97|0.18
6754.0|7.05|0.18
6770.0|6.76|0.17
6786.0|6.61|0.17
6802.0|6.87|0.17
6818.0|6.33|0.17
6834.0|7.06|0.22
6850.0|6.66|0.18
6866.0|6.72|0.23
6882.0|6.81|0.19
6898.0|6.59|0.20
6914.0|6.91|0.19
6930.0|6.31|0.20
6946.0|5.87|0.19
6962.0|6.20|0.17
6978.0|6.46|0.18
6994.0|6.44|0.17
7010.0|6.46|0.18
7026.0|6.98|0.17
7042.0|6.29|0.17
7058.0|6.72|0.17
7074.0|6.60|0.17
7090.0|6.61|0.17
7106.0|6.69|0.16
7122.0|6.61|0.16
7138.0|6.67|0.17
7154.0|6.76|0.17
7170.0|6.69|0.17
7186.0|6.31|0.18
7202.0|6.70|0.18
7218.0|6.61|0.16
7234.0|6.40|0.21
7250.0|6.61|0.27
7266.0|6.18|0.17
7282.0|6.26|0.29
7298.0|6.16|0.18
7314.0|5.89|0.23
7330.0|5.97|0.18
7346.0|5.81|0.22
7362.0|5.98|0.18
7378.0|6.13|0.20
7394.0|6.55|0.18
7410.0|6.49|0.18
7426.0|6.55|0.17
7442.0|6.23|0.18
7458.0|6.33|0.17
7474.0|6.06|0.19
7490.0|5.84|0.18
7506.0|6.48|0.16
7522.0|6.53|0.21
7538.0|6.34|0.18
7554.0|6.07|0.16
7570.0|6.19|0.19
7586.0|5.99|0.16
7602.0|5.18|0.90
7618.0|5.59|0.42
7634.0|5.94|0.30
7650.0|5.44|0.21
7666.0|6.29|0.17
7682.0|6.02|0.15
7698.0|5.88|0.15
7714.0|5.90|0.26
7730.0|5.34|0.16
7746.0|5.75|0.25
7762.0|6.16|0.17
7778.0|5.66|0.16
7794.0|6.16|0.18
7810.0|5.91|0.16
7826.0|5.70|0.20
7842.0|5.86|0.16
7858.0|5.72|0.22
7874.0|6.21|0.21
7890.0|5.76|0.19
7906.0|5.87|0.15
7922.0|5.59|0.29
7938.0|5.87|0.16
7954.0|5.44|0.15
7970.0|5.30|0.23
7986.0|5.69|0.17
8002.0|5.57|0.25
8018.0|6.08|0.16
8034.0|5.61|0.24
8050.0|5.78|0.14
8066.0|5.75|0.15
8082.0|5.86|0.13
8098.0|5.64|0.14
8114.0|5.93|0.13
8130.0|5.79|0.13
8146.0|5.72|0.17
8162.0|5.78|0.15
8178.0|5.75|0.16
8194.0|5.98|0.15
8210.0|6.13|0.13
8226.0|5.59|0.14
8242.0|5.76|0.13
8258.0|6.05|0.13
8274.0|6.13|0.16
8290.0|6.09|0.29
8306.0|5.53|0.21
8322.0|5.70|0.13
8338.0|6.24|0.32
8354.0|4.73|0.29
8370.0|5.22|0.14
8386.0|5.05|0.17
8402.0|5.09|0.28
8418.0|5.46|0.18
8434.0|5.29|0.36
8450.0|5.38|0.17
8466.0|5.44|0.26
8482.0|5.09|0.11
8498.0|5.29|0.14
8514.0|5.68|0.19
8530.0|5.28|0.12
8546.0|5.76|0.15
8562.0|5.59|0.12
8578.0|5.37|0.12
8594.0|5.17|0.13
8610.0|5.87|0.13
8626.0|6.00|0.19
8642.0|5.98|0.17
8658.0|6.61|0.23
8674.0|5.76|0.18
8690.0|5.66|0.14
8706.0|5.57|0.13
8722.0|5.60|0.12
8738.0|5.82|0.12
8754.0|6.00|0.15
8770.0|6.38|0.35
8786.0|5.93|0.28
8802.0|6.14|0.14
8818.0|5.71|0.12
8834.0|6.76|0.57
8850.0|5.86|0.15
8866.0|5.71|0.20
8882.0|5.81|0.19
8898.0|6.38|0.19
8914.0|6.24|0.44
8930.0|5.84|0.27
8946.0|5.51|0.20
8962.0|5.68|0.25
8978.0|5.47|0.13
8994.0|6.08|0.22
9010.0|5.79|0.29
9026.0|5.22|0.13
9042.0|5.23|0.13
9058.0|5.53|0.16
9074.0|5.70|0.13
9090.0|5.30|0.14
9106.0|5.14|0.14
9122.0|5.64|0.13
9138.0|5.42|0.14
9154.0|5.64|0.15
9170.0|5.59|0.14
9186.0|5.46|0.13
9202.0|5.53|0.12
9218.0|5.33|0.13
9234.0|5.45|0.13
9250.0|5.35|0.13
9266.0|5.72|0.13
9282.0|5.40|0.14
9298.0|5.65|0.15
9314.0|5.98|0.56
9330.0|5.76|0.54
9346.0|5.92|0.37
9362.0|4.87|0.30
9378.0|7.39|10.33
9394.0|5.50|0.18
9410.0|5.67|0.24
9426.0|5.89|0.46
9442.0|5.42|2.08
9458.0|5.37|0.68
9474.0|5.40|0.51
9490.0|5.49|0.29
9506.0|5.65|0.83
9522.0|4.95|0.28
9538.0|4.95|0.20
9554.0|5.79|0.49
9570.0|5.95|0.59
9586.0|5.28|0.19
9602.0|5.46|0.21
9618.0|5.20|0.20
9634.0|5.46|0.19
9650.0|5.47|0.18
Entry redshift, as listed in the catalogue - 0.18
